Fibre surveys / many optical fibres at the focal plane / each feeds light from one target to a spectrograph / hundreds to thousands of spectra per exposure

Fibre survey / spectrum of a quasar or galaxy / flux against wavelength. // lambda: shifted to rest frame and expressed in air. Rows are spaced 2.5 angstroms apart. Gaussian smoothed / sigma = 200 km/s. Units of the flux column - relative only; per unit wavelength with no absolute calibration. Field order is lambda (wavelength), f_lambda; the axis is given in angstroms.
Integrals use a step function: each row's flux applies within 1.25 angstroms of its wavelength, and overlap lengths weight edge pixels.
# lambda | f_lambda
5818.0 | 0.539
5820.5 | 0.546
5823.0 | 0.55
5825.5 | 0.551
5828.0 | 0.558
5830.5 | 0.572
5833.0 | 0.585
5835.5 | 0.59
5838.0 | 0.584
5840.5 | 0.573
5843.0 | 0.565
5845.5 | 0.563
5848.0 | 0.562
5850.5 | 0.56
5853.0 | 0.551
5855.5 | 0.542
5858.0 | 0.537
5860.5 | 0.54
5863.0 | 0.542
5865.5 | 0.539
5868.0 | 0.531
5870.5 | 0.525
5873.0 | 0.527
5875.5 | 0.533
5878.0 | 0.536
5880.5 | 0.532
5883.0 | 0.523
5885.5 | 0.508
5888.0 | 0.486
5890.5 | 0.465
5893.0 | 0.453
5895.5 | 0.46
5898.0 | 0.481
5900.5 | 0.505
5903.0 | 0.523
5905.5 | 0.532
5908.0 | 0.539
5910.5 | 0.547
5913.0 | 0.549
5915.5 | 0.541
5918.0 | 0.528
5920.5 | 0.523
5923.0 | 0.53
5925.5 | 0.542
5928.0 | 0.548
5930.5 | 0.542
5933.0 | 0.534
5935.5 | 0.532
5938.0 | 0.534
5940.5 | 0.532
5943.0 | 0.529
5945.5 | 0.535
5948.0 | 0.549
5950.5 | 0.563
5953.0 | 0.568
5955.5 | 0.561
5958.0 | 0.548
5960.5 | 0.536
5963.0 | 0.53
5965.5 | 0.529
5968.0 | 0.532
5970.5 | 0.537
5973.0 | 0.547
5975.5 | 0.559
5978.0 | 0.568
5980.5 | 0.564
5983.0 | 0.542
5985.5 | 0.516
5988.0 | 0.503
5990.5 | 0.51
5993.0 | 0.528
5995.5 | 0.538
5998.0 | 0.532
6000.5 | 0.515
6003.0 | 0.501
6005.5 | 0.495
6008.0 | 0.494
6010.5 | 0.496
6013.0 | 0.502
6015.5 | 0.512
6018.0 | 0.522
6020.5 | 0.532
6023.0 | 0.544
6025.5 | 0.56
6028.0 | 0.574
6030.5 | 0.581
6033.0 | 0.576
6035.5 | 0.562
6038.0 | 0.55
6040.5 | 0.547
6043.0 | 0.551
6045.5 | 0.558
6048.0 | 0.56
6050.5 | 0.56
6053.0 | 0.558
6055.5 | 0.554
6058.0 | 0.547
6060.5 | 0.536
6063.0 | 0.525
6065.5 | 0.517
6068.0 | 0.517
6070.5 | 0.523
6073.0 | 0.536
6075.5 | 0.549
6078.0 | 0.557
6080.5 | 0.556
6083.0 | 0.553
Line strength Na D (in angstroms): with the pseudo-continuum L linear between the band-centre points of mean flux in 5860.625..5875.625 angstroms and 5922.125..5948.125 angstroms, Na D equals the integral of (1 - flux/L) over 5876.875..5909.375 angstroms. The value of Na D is 1.9 angstroms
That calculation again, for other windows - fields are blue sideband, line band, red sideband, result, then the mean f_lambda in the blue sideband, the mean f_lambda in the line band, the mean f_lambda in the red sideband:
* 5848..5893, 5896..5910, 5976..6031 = 0.33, 0.527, 0.515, 0.528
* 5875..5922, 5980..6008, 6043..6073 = 0.56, 0.514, 0.52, 0.542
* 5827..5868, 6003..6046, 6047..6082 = 0.66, 0.559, 0.537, 0.542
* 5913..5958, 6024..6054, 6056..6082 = -1.31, 0.541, 0.561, 0.537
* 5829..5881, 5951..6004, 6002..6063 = 0.69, 0.552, 0.537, 0.54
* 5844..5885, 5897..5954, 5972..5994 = 0.36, 0.54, 0.535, 0.537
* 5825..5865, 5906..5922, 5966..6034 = 0.31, 0.561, 0.537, 0.532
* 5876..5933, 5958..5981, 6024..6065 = -0.37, 0.518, 0.544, 0.555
